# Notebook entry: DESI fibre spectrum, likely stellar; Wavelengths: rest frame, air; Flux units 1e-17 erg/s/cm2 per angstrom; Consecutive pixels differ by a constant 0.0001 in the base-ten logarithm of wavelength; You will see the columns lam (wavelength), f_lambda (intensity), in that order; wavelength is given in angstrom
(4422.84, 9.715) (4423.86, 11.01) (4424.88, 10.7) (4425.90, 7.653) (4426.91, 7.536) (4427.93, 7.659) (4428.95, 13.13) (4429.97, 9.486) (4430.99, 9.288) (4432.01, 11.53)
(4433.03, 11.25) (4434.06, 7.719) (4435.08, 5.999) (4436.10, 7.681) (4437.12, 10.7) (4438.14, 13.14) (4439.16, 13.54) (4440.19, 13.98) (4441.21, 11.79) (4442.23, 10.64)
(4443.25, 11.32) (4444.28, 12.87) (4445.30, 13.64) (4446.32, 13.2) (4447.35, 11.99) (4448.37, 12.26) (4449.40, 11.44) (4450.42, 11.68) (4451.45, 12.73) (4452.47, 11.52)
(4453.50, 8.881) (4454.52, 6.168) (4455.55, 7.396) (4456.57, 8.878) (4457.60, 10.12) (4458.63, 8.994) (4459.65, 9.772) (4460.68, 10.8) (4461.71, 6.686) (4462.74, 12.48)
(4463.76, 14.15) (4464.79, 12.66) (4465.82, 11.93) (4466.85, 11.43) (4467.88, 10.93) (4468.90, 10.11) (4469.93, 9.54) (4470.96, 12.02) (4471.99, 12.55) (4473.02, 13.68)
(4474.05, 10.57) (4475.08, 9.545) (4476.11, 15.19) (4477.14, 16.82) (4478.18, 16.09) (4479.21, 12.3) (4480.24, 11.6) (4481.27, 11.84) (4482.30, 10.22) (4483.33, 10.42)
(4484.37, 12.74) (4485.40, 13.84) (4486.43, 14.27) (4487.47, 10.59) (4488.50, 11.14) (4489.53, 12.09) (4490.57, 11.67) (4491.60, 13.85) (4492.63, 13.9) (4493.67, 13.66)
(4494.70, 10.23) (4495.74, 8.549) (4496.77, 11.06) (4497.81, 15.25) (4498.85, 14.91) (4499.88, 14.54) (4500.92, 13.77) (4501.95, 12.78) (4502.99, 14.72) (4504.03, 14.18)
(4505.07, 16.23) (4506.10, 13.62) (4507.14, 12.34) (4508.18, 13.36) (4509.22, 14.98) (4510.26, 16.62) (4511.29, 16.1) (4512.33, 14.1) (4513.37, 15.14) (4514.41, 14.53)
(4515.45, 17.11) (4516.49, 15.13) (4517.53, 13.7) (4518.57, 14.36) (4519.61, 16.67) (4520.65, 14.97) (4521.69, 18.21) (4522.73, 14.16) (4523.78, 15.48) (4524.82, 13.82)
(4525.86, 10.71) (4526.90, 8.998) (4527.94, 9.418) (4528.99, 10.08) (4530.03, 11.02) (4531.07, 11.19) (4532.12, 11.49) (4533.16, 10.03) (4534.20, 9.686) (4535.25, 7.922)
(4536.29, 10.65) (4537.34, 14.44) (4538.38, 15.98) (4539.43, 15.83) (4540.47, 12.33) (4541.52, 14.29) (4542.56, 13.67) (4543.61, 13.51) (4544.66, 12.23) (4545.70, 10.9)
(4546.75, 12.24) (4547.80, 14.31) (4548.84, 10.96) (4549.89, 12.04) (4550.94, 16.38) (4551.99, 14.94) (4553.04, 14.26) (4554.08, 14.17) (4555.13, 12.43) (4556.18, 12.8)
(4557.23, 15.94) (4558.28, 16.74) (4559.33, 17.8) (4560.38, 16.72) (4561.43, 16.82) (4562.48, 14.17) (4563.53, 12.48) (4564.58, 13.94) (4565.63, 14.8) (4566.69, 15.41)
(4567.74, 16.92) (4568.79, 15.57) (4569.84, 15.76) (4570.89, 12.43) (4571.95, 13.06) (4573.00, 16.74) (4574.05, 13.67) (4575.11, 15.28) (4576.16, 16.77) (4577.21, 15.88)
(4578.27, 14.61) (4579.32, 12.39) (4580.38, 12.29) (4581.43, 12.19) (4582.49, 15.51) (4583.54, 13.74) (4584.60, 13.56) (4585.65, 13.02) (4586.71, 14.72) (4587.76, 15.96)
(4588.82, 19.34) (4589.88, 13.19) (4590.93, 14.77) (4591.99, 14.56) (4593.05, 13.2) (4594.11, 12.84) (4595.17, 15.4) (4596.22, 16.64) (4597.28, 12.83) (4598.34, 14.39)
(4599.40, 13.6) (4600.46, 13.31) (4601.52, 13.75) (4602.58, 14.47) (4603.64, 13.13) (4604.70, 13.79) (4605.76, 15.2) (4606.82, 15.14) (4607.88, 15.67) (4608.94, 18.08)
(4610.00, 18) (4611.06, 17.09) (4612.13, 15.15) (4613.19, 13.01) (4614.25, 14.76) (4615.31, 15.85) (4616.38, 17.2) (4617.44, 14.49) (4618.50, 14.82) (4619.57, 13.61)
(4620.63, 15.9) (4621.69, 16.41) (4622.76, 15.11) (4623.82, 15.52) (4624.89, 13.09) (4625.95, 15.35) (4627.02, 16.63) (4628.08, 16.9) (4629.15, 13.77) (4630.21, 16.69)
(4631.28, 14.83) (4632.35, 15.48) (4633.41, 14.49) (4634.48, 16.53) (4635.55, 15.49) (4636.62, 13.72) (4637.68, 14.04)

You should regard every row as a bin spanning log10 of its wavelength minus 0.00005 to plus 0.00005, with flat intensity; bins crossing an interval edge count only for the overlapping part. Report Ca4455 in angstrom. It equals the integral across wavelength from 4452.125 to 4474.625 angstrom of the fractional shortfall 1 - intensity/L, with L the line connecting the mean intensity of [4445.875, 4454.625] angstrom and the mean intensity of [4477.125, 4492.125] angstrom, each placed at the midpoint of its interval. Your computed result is 2.4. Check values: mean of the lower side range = 11.3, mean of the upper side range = 12.5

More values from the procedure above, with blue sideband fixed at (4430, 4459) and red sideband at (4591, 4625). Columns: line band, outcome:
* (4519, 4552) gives 0.7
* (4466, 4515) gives -4.4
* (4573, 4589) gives -0.4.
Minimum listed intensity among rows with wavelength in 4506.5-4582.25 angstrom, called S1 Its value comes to 7.922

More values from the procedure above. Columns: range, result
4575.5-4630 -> 12.19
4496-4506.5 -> 11.06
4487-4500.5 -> 8.549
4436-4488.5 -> 6.168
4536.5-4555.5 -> 10.9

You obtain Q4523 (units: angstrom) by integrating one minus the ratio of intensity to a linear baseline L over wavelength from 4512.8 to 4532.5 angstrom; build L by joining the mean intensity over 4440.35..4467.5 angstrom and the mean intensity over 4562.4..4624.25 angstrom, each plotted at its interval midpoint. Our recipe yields -1.0 angstrom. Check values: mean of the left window 11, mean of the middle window 13.5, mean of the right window 14.8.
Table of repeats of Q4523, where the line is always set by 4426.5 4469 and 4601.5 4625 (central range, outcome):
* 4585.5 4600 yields 0.0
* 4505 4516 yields -2.2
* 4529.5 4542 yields 1.0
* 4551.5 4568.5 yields -1.5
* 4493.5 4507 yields -1.3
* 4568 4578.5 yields -0.7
